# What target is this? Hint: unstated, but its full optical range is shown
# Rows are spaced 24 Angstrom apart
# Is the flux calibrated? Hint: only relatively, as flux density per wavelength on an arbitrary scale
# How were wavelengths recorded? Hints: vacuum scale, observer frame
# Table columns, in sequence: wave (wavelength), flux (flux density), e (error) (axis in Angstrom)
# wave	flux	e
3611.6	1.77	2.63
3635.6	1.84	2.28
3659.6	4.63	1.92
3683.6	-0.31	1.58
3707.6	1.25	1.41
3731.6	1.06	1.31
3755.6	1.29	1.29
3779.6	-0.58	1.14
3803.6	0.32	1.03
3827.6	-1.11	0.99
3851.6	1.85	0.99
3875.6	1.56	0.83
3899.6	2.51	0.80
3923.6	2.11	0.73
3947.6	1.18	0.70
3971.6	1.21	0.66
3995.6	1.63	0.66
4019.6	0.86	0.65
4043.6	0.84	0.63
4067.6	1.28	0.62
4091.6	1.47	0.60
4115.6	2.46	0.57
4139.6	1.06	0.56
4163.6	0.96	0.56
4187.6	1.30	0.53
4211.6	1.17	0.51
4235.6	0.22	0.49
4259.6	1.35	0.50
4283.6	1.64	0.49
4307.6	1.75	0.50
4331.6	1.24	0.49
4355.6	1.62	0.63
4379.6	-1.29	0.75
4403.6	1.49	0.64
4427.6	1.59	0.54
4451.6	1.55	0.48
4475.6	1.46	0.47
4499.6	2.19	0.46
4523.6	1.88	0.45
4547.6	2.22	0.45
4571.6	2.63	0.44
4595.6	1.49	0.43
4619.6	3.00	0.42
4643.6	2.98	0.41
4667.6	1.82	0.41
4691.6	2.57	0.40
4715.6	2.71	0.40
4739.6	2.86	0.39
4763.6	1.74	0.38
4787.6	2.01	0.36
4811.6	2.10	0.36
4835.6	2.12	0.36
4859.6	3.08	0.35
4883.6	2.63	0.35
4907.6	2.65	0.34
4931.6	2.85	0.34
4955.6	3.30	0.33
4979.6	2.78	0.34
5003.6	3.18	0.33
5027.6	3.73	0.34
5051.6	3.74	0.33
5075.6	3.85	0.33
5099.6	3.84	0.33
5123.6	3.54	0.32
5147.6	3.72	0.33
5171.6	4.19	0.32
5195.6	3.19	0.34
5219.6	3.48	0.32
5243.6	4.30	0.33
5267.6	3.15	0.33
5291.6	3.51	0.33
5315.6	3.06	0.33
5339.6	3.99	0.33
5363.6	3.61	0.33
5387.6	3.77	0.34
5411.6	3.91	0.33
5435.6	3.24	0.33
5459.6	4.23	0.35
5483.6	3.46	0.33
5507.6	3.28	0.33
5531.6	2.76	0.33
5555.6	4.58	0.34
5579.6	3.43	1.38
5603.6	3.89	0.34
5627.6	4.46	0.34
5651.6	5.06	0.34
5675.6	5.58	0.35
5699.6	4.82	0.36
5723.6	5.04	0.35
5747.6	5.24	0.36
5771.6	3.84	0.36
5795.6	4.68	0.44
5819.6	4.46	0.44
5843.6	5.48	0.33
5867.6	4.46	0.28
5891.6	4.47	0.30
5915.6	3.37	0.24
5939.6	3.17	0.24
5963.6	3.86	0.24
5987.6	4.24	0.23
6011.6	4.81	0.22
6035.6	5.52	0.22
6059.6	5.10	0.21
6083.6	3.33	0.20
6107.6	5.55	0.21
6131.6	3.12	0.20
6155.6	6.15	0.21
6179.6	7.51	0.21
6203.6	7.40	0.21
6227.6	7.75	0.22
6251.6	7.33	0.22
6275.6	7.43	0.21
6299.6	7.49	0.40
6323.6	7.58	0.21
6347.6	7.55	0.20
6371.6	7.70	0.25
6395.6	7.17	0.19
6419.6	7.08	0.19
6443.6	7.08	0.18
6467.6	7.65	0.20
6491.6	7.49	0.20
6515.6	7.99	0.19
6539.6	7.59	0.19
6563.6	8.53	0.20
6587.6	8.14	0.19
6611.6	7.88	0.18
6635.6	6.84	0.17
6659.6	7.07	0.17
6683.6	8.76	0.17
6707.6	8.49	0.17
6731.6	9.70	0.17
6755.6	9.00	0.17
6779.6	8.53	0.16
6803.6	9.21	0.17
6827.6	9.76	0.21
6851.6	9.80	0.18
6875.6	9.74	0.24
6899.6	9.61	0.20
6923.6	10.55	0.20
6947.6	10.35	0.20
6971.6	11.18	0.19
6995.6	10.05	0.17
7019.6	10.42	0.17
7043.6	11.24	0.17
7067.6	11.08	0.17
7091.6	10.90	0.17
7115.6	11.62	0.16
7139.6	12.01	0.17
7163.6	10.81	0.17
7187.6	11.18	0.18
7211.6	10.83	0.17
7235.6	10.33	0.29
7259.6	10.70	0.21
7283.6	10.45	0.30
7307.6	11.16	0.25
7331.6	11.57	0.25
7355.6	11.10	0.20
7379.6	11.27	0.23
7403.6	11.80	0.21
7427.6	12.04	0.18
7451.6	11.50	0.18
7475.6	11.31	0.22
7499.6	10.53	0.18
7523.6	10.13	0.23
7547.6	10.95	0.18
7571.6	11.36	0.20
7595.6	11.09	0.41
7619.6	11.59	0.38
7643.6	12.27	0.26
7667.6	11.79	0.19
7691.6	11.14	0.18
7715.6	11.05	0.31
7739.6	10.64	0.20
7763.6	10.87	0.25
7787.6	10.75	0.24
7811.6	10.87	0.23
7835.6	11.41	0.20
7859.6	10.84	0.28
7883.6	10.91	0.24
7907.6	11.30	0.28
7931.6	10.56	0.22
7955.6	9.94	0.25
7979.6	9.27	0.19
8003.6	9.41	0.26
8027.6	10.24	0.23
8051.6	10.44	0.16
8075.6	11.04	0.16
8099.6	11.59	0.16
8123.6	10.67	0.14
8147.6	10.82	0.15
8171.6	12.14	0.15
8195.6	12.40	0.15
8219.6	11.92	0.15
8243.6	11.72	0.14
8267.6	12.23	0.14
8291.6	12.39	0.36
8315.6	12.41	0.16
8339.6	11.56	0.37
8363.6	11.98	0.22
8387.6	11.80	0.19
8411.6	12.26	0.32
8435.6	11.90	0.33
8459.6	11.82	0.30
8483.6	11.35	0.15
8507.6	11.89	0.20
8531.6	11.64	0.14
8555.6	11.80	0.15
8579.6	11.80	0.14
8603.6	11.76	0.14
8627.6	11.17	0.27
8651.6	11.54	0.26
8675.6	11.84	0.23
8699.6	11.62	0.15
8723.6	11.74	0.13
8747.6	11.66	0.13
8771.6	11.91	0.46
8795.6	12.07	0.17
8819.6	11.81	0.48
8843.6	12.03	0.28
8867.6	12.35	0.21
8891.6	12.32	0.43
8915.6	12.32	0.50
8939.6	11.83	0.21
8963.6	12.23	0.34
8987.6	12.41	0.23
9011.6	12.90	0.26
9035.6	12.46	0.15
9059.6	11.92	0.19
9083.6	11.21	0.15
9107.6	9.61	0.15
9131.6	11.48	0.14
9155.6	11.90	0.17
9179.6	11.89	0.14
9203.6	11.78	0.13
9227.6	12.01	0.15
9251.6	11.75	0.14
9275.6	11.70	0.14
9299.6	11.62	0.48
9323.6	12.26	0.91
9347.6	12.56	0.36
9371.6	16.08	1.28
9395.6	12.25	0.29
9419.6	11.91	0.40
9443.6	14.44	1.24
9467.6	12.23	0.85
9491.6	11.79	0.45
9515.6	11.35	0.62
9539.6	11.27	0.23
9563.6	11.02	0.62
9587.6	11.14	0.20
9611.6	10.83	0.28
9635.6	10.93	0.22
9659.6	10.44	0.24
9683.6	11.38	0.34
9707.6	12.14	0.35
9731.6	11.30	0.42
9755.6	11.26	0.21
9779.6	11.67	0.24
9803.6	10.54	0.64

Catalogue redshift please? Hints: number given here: 0.54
